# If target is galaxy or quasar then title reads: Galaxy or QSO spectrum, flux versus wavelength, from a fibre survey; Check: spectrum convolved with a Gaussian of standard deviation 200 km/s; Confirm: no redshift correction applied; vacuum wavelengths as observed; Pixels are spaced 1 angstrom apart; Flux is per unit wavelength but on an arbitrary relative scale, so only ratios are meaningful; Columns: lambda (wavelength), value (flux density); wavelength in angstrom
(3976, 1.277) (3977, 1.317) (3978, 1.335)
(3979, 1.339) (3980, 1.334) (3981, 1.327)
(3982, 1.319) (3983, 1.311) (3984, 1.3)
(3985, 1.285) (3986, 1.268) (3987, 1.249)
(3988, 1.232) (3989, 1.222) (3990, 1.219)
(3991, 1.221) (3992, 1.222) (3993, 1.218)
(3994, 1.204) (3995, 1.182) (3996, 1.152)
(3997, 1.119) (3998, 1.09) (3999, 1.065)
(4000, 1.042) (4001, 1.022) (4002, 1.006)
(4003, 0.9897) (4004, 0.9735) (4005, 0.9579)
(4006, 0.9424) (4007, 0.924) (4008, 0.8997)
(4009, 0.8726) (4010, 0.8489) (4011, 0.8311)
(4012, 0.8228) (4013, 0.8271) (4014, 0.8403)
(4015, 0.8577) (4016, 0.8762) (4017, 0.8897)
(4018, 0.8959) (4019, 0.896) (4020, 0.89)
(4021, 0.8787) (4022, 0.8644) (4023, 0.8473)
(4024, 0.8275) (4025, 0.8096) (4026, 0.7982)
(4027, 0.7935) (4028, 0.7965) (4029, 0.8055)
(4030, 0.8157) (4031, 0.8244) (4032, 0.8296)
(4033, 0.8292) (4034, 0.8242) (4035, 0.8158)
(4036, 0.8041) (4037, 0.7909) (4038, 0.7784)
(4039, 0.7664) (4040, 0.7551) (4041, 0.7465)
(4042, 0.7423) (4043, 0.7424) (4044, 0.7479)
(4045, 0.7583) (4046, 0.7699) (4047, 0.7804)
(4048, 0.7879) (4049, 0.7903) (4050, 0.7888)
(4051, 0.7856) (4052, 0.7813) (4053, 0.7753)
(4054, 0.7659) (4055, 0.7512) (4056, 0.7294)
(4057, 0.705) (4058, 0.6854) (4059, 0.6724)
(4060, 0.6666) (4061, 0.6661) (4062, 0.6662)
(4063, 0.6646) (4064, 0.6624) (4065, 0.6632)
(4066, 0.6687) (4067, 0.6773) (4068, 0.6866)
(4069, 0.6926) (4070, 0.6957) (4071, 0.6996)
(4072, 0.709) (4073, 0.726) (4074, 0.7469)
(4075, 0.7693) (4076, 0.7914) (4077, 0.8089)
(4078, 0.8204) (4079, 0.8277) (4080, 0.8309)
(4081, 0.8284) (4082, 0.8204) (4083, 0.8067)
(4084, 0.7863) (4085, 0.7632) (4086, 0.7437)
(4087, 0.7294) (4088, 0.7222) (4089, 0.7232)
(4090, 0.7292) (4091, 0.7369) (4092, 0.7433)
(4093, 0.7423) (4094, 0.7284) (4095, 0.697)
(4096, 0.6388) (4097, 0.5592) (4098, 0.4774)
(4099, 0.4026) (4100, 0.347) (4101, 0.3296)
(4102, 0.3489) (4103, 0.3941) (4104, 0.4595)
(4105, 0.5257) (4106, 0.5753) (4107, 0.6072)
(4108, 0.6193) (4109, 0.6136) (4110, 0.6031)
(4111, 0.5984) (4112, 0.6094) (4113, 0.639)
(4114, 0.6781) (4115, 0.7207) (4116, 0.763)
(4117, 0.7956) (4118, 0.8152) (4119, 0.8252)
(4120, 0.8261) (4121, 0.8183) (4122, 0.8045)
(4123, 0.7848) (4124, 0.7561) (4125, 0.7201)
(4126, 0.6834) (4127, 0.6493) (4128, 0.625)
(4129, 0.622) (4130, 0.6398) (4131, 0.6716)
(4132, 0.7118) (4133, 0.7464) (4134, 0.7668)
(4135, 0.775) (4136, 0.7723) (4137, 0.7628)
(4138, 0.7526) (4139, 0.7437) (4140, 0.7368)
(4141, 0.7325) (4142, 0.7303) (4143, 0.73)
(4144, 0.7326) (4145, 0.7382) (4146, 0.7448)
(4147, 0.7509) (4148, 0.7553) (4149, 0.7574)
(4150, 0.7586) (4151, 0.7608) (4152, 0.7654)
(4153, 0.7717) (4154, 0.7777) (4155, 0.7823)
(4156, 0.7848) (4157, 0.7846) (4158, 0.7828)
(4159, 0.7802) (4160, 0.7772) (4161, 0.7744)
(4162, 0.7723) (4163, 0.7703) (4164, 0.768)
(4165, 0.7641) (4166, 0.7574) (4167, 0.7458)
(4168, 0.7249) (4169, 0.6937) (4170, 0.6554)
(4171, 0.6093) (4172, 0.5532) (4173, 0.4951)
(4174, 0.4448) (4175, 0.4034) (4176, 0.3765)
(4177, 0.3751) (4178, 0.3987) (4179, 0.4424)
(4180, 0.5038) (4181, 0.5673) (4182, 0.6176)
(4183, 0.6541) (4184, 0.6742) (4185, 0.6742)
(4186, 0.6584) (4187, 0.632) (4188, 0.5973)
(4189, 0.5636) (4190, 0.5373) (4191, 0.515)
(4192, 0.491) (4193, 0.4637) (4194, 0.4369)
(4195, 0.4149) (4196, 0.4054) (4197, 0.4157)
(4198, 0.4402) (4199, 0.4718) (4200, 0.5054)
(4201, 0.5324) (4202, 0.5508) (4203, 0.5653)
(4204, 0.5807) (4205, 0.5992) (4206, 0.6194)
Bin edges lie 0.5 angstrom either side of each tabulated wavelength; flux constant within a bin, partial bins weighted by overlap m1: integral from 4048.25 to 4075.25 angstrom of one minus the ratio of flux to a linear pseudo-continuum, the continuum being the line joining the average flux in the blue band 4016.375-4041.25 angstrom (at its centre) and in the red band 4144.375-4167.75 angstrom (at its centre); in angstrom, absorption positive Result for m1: 3.1 angstrom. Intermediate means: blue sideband 0.824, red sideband 0.766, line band 0.715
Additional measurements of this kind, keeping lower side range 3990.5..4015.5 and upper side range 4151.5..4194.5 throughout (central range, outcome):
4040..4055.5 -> 2.4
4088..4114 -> 6.8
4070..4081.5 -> 1.0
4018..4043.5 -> 3.6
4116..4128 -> -0.3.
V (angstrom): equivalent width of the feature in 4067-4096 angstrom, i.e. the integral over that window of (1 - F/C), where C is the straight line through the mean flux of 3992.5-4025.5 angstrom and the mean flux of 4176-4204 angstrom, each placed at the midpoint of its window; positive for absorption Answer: 1.0 angstrom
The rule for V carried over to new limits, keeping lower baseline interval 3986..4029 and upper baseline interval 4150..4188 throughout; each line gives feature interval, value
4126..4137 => 0.5 angstrom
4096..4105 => 4.1 angstrom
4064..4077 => 2.1 angstrom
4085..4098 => 1.8 angstrom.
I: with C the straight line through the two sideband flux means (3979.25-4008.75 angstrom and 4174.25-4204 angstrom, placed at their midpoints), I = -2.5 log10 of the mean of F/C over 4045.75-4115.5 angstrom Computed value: 0.26 mag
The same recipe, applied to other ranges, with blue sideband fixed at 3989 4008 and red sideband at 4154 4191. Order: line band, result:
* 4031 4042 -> 0.24 mag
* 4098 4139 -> 0.18 mag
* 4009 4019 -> 0.21 mag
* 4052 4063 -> 0.30 mag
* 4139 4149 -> -0.05 mag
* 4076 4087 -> 0.09 mag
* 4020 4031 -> 0.22 mag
